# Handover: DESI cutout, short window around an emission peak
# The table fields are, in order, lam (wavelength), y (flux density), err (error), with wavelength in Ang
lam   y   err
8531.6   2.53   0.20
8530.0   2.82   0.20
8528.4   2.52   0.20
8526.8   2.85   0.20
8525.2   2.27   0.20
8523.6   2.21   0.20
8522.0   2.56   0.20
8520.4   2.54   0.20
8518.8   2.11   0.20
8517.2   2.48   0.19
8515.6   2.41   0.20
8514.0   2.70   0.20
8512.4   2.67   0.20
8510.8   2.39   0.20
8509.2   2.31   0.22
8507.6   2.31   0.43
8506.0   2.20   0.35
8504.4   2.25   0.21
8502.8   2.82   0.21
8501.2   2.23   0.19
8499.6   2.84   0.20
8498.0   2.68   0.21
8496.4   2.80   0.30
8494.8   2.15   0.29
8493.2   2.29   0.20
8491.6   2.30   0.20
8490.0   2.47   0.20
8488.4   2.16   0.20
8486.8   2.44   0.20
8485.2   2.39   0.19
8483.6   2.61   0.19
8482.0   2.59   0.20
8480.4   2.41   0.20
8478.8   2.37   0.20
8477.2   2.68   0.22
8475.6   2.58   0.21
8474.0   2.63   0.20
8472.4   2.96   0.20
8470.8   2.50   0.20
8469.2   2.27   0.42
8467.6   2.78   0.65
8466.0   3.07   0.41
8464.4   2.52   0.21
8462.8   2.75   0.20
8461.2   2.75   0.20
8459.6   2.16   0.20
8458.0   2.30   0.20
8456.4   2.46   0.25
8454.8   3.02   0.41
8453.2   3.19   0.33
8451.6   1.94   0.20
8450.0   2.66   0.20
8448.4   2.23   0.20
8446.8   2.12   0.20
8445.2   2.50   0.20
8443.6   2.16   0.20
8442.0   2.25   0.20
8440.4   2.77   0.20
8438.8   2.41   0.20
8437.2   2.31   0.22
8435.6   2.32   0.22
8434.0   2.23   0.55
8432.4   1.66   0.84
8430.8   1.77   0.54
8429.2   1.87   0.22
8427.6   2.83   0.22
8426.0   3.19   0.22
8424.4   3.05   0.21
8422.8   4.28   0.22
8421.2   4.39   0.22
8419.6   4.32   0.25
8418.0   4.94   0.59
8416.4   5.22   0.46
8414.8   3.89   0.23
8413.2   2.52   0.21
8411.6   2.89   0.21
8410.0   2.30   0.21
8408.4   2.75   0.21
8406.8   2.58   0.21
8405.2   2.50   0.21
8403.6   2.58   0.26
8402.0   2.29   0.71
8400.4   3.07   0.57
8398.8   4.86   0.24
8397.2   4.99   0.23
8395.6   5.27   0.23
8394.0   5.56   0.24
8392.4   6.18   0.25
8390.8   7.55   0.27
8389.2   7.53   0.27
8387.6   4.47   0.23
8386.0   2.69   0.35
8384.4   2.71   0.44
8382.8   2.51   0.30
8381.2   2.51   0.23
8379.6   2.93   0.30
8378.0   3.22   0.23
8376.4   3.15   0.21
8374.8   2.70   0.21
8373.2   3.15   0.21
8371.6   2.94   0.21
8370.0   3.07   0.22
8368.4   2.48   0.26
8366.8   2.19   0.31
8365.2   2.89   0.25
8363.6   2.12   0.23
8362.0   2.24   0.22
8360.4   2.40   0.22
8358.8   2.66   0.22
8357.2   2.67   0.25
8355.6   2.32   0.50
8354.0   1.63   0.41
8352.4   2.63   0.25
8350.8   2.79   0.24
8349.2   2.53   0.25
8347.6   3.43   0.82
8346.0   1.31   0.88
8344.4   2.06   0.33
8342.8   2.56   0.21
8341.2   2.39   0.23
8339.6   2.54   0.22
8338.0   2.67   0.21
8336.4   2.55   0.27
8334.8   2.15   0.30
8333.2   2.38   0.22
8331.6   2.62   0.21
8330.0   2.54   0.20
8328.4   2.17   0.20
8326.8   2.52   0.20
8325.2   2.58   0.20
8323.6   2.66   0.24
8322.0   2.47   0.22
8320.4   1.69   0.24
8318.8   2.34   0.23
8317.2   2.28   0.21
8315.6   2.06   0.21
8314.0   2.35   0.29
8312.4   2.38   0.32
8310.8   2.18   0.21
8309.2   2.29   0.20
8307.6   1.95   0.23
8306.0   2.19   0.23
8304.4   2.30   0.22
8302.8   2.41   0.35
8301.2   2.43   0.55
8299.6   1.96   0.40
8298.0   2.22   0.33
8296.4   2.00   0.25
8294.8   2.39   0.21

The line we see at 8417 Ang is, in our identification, [N II] 6583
